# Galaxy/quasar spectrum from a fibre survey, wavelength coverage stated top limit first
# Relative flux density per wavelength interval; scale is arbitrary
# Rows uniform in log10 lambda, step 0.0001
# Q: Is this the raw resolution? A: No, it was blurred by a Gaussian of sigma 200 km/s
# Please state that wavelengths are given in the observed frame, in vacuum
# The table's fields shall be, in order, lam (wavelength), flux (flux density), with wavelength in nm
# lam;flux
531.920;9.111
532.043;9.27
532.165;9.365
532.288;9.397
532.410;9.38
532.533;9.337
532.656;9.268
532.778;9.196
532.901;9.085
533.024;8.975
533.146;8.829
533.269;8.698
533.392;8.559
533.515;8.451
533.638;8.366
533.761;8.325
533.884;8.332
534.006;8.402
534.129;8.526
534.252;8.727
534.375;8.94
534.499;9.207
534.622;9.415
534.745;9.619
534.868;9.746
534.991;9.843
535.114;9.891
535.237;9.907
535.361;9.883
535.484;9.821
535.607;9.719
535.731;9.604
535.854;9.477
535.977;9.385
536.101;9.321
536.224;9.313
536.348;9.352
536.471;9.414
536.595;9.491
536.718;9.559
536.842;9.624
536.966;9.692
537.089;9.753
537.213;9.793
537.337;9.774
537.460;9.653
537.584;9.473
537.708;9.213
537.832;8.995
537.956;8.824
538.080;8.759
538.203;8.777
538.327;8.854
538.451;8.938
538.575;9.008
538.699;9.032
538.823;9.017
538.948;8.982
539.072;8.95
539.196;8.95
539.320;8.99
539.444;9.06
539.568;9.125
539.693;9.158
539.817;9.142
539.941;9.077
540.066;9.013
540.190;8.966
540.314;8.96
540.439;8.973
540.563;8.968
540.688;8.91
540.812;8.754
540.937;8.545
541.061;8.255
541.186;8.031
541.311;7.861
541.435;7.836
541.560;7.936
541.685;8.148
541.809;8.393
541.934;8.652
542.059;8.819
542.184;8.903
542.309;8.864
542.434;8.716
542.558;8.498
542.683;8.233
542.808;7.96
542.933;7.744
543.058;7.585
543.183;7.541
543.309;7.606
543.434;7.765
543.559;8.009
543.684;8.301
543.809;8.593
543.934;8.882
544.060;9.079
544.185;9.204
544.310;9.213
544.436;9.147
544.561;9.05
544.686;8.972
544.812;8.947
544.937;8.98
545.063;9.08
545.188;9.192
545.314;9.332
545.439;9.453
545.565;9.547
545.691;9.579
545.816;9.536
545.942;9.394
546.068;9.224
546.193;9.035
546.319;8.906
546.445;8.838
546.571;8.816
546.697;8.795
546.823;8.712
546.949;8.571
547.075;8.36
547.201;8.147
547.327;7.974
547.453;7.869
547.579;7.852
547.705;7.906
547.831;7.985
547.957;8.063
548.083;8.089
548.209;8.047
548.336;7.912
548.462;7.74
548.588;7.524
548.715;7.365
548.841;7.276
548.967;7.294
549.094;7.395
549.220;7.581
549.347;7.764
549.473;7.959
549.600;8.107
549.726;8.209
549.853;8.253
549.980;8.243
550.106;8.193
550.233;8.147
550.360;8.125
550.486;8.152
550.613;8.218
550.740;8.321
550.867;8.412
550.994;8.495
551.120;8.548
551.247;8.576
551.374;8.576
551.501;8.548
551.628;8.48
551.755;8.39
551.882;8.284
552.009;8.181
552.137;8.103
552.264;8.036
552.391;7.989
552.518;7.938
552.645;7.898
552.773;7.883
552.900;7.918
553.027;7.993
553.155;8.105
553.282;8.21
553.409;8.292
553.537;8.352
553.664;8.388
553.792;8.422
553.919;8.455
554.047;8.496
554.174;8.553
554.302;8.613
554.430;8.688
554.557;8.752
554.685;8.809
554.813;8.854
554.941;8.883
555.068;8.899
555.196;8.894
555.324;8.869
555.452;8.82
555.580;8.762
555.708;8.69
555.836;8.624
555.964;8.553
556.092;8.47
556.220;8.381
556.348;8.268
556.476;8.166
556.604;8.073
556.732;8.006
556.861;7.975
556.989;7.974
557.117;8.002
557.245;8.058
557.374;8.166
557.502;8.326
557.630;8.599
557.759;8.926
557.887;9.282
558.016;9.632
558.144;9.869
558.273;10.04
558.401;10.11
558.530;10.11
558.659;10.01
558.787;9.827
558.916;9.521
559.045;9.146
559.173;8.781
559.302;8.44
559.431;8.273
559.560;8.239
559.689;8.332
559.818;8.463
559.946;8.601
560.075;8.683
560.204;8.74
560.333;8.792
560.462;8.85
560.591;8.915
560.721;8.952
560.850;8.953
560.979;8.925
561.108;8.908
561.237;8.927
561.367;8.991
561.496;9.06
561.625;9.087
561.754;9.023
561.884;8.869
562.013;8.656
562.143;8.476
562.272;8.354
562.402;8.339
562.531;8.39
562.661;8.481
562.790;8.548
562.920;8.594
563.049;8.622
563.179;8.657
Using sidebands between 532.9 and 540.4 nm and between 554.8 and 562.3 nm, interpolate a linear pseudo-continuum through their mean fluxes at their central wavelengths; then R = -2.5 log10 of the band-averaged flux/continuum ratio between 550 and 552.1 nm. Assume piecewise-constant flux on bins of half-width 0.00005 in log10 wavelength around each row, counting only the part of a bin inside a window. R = 0.07 mag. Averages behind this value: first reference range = 9.18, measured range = 8.35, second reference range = 8.8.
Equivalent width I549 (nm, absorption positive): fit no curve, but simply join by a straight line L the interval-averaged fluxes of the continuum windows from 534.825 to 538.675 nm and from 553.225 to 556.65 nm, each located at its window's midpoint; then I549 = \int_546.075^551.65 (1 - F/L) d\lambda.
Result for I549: 0.431 nm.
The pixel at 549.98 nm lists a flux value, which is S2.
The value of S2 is 8.243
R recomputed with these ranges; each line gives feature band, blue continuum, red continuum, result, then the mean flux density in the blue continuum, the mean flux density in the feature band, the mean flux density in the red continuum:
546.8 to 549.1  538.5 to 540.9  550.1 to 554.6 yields 0.09 mag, 8.99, 7.9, 8.3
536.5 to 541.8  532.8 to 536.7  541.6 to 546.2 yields 0.00 mag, 9.19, 8.97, 8.73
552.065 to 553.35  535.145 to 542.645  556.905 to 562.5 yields 0.12 mag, 9.05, 8.01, 8.88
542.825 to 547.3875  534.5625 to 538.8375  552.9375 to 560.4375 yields 0.05 mag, 9.43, 8.74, 8.69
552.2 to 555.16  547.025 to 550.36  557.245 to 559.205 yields 0.03 mag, 7.9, 8.37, 9.32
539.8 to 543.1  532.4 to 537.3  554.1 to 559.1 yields 0.08 mag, 9.26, 8.51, 8.82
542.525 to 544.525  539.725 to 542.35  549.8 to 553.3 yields 0.02 mag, 8.62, 8.34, 8.22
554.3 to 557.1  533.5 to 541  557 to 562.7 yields 0.05 mag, 9.18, 8.54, 8.88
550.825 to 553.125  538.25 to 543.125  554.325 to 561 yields 0.07 mag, 8.66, 8.23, 8.79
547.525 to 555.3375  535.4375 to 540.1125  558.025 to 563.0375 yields 0.11 mag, 9.26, 8.2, 8.93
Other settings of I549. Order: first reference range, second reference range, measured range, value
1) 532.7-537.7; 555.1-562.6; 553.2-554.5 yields 0.065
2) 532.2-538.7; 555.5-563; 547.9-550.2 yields 0.288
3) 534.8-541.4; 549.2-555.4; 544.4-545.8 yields -0.072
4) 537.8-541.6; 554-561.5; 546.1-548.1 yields 0.092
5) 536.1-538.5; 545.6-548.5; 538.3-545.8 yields 0.169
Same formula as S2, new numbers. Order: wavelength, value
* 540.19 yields 8.966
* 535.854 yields 9.477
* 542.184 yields 8.903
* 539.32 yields 8.99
